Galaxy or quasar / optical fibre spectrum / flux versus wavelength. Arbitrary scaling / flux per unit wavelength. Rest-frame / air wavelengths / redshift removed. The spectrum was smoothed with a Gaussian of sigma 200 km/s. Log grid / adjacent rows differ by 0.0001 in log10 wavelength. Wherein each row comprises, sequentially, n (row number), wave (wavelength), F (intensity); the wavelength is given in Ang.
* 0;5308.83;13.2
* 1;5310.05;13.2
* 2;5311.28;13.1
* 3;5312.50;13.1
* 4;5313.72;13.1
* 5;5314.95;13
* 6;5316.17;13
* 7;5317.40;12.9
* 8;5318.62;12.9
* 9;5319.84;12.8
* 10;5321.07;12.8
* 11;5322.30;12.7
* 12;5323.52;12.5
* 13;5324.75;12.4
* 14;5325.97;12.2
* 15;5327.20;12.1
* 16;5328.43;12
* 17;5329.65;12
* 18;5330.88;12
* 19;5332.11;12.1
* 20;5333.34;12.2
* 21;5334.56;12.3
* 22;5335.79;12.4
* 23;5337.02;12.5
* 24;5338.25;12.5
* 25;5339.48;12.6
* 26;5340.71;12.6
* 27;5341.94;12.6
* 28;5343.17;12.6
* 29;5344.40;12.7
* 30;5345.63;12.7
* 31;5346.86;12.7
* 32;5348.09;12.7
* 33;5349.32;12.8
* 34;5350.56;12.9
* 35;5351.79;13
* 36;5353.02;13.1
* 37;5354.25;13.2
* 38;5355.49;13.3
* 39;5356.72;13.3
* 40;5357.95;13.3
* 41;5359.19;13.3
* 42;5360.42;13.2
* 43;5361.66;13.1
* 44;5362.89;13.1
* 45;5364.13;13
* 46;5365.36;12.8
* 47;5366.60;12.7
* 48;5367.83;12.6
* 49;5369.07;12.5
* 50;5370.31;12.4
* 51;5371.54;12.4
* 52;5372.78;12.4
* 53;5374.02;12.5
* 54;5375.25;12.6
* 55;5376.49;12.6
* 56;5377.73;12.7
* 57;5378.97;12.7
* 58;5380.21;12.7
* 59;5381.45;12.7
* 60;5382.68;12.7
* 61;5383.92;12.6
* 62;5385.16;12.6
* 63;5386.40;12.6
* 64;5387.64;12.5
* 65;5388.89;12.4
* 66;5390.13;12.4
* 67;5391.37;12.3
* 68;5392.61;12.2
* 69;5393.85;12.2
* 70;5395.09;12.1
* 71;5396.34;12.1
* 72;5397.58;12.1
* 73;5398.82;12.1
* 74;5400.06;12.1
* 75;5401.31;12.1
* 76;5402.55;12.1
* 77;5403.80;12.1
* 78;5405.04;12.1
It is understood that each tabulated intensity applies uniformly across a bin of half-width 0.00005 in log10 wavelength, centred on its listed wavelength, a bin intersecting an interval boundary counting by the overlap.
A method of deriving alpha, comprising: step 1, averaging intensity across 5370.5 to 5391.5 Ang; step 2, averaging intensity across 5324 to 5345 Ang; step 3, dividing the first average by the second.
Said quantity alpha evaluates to 1.02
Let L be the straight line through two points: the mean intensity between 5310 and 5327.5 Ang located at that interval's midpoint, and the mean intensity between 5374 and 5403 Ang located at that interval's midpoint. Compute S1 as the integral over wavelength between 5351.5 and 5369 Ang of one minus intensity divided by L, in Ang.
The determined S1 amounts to -0.7 Ang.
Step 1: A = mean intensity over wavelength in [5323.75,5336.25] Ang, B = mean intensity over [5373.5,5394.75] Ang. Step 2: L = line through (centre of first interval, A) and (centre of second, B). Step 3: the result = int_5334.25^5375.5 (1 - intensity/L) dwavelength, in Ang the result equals -1.48 Ang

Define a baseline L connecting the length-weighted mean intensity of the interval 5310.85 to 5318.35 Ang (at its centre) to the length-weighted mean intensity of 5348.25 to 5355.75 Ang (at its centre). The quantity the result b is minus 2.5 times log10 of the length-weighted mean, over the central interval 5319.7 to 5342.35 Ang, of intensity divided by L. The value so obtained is 0.06 mag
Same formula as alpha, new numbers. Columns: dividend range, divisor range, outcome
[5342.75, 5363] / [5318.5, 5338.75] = 1.05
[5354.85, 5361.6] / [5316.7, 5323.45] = 1.04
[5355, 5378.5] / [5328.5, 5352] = 1.03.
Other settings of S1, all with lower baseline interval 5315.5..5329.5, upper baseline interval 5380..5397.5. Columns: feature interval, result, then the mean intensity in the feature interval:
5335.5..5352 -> -0.2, 12.7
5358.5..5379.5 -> -0.5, 12.7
